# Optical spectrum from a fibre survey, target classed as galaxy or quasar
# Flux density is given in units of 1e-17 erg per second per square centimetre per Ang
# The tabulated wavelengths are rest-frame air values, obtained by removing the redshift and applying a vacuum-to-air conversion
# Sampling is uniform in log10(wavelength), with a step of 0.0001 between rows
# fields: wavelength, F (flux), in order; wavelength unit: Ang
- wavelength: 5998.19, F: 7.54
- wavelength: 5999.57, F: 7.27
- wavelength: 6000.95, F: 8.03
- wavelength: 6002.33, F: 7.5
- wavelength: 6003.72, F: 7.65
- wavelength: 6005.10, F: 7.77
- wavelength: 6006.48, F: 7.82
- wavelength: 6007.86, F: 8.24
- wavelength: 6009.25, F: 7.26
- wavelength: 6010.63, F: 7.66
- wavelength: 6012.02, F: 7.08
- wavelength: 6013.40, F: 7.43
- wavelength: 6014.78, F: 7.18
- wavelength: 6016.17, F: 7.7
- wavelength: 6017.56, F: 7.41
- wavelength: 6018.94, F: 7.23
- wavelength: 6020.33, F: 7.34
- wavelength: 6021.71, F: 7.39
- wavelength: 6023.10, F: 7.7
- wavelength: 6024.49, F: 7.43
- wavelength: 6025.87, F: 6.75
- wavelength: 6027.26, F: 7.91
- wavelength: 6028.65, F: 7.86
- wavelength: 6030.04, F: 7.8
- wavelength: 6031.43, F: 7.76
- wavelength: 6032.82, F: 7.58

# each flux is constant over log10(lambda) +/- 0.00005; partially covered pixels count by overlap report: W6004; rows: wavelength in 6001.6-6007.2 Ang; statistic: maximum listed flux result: 7.82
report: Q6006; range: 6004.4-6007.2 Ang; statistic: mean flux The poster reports 7.82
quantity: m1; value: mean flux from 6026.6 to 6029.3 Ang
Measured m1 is 7.88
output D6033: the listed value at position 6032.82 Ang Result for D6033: 7.58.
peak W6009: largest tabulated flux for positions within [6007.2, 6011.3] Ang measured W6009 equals 8.24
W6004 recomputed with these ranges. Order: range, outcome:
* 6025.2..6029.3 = 7.91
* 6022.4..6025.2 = 7.7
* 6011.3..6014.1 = 7.43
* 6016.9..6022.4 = 7.41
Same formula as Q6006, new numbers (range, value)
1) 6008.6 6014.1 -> 7.37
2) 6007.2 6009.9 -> 7.73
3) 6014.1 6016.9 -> 7.42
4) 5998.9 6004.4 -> 7.61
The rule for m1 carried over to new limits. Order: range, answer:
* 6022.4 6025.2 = 7.56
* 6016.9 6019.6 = 7.34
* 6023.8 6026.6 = 7.11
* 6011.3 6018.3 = 7.36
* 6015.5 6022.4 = 7.42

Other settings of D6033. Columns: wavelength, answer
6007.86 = 8.24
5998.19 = 7.54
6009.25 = 7.26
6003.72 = 7.65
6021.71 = 7.39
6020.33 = 7.34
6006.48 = 7.82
